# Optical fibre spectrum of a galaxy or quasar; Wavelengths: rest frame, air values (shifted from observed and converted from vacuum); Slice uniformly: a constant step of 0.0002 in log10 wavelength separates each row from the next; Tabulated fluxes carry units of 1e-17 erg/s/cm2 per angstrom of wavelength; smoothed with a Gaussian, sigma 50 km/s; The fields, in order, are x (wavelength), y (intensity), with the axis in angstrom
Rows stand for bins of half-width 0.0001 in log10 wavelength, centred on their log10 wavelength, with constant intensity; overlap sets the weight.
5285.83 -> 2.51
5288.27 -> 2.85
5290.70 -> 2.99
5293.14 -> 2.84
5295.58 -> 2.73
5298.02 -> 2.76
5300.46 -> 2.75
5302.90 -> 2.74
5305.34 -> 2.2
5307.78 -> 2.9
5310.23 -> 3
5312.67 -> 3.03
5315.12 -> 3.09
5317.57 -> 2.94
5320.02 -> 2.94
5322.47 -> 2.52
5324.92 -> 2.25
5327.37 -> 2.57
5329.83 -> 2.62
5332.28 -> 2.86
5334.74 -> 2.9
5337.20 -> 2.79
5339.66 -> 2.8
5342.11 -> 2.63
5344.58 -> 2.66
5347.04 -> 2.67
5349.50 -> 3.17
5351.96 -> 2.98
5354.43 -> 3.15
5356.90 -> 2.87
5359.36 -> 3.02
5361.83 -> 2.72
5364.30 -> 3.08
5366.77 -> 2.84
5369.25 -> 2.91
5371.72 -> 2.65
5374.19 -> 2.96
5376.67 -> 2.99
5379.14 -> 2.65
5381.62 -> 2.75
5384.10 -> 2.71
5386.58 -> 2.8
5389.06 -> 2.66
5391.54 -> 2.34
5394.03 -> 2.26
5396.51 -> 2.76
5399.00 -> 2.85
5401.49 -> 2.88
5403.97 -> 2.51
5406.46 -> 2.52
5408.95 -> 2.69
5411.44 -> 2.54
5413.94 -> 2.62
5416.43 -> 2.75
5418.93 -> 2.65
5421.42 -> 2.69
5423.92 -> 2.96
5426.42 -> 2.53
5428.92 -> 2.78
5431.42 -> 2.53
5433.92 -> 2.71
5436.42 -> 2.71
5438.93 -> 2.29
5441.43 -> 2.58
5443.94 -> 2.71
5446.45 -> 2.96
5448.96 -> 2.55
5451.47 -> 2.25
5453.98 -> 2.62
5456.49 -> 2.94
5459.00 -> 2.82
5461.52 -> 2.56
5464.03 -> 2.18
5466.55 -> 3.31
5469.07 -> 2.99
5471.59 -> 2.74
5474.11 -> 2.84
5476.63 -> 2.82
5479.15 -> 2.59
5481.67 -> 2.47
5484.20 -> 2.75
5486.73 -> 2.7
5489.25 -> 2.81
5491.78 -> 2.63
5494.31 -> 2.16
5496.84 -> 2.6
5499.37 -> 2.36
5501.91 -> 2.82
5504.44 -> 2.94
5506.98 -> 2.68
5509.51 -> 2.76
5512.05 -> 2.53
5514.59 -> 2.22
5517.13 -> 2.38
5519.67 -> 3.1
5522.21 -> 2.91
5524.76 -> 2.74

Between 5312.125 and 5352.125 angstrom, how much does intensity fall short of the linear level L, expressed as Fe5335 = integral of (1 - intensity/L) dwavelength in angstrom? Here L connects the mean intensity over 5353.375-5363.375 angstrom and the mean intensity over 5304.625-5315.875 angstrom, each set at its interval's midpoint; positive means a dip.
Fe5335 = 1.6 angstrom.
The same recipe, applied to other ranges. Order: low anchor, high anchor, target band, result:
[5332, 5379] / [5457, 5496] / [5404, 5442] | 1.9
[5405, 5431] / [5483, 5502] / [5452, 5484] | -1.4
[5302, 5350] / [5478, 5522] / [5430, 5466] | 0.7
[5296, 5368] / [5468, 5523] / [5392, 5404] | 0.5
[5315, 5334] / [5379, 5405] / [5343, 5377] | -2.8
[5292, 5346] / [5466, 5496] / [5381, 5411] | 1.1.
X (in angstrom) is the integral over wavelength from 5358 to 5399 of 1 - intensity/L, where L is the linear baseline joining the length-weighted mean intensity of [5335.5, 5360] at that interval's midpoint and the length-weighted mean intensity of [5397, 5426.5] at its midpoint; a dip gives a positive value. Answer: 0.4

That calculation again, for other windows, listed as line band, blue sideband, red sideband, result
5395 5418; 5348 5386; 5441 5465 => 0.8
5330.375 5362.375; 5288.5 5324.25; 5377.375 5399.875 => -1.5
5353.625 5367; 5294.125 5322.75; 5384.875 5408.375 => -1.2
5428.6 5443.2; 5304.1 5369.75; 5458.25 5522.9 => 0.7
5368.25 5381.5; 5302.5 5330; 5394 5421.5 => -0.7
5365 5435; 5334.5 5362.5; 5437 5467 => 1.3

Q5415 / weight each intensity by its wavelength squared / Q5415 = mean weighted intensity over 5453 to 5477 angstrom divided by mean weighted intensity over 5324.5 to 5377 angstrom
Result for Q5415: 1.0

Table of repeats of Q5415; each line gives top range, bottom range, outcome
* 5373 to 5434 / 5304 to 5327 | 1.01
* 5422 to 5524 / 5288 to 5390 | 1.00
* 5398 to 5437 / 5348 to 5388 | 0.95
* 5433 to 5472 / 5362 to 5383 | 0.97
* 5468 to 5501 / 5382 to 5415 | 1.04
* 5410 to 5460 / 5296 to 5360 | 0.99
